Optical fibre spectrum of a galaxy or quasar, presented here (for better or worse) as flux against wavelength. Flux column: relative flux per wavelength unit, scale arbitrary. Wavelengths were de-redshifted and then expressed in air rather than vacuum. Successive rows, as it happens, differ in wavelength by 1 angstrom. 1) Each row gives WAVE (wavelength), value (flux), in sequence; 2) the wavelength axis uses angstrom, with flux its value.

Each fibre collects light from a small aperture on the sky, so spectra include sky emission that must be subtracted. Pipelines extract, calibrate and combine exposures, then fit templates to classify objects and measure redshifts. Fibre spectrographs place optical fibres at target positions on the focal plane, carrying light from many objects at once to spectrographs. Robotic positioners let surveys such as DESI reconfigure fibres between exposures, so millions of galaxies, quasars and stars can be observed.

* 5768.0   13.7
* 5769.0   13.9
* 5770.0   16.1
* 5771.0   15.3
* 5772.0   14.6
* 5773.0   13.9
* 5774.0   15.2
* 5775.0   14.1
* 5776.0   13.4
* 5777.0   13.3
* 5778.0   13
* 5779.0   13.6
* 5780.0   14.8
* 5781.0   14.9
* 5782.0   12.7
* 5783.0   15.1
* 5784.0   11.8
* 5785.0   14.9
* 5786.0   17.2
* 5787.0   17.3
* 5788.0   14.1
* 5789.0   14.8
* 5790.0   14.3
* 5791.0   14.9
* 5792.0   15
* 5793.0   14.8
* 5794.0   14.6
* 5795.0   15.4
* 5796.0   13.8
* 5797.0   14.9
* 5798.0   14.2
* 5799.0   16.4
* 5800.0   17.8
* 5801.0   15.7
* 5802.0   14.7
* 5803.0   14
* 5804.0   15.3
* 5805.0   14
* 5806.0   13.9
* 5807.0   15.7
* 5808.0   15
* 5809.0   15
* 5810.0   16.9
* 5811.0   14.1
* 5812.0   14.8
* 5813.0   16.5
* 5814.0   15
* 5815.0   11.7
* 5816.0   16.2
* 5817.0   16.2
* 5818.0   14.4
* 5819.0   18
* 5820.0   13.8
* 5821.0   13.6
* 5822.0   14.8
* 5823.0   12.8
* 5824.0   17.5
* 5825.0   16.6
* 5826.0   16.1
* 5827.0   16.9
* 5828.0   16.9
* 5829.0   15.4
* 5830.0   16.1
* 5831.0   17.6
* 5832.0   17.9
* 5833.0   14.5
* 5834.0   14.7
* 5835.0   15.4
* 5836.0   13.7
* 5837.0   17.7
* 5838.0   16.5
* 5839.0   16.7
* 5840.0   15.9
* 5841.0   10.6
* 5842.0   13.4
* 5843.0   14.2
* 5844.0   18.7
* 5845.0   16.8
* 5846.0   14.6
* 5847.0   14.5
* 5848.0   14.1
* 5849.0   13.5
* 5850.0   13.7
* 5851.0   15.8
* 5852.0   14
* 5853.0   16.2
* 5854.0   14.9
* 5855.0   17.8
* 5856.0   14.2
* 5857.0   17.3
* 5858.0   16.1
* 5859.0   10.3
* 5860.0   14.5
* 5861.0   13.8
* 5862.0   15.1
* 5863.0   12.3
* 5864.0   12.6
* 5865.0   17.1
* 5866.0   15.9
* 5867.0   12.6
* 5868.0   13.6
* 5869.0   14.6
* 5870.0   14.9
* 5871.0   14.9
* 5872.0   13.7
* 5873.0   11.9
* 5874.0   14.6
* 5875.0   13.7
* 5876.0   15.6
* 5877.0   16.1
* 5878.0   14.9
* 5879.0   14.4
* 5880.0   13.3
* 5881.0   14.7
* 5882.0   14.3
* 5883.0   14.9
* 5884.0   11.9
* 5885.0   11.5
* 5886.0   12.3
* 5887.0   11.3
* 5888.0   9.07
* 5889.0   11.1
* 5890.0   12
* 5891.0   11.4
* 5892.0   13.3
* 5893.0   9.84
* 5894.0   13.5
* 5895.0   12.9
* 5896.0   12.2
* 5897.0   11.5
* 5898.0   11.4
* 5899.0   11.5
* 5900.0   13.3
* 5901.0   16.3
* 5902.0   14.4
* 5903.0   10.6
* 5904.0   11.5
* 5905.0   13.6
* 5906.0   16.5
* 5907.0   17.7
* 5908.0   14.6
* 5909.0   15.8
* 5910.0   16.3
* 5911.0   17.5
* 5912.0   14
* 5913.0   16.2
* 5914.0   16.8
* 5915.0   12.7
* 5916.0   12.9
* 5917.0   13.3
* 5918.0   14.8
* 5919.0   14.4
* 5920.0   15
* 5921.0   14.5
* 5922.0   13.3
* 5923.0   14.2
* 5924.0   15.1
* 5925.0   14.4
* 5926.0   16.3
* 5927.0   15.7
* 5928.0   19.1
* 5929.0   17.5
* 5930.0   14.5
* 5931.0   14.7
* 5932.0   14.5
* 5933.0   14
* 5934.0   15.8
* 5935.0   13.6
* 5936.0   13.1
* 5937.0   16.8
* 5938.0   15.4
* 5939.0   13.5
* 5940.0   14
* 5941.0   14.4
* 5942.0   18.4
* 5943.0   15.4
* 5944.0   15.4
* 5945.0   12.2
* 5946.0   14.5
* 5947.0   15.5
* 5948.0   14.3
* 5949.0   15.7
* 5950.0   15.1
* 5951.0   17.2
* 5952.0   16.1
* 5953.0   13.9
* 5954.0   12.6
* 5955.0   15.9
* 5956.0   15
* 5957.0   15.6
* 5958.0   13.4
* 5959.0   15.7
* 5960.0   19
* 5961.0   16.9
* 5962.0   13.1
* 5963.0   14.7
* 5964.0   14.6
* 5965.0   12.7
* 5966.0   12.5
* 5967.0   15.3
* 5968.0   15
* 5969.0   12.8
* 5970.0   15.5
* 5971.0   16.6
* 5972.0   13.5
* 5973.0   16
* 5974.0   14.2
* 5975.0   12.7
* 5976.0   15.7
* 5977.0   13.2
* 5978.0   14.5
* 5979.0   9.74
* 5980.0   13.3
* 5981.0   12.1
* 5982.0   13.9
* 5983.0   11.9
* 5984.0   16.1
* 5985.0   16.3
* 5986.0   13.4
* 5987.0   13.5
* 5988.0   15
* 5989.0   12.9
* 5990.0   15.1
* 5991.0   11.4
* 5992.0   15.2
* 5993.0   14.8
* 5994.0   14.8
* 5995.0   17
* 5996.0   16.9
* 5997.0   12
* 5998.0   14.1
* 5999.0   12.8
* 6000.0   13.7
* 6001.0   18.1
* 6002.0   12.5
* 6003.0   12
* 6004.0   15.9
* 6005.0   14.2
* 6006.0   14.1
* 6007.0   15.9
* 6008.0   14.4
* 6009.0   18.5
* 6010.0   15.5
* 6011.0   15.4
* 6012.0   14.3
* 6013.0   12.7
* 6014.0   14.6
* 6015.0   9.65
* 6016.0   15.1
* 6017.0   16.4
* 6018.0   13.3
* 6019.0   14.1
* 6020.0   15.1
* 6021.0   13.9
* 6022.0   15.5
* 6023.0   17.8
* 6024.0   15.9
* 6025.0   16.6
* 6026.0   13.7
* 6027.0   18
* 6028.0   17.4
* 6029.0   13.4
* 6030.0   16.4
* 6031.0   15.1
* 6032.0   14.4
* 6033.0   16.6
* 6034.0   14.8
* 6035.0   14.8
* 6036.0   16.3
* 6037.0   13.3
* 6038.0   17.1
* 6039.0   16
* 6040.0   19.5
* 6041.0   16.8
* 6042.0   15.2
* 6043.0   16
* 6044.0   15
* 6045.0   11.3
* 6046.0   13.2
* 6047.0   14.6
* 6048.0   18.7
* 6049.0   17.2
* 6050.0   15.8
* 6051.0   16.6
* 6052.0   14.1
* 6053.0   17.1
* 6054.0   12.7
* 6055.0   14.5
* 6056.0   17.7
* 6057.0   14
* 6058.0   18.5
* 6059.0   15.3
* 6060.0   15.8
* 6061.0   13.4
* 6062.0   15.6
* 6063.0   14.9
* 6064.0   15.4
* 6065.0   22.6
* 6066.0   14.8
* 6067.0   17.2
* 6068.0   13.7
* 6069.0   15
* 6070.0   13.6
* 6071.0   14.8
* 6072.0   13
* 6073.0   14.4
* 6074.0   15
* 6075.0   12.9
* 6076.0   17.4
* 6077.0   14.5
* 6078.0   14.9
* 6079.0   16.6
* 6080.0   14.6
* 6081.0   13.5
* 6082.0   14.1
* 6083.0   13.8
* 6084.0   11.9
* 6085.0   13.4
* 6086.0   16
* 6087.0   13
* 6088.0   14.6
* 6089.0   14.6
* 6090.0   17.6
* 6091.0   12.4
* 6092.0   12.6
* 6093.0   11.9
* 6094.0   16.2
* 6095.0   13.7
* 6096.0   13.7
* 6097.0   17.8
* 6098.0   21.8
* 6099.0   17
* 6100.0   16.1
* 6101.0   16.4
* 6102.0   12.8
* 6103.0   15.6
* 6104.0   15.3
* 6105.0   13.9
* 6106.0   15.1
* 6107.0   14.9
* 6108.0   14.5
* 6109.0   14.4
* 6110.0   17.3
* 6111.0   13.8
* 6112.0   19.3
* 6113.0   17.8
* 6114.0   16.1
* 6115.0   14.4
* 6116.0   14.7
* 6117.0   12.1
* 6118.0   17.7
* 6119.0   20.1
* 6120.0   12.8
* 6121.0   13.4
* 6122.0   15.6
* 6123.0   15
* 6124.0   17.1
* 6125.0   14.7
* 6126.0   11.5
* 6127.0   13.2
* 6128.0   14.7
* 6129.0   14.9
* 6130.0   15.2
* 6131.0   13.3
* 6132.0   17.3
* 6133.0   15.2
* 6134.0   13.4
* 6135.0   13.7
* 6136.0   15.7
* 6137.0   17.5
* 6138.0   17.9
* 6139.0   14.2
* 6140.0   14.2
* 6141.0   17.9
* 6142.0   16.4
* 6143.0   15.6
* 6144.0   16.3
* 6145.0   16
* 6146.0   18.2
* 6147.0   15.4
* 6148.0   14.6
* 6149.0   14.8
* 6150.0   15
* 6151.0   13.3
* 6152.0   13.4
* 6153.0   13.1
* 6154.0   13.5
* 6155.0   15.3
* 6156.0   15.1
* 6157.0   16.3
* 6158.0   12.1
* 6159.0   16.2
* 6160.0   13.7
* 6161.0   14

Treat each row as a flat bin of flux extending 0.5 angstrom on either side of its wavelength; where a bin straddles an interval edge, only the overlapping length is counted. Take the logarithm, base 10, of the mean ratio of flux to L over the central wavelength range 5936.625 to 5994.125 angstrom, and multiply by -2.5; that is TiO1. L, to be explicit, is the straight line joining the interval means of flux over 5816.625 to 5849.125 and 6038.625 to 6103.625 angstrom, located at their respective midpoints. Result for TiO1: 0.06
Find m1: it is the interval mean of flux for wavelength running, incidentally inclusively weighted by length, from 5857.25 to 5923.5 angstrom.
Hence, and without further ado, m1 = 13.8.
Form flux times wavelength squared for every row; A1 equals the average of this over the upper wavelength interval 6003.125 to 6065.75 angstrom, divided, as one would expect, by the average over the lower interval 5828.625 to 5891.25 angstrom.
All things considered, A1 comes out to 1.14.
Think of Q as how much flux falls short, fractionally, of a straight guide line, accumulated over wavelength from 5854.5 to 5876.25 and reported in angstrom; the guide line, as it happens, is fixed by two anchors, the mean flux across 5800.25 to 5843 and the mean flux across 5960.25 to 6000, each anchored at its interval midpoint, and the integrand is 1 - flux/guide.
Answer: 0.8 angstrom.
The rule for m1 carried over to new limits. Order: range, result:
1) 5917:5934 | 15.1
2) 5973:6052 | 14.8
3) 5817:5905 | 14.3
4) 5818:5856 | 15.4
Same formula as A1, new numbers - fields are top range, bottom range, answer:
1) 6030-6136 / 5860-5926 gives 1.17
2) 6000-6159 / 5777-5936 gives 1.12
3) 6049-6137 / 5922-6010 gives 1.07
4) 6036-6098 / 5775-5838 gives 1.10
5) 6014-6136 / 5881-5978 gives 1.11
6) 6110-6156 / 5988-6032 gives 1.07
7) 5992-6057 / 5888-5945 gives 1.10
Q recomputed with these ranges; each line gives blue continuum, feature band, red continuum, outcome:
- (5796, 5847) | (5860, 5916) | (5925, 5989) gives 5.00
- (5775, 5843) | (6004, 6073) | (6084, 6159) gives -1.06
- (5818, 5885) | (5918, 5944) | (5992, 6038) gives -0.30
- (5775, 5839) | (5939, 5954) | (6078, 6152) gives 0.13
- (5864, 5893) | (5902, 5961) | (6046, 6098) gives -4.58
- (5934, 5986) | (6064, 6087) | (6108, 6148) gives 0.49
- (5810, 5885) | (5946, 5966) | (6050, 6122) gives 0.03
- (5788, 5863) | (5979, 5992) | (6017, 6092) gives 1.34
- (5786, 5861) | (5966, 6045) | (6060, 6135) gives 1.91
